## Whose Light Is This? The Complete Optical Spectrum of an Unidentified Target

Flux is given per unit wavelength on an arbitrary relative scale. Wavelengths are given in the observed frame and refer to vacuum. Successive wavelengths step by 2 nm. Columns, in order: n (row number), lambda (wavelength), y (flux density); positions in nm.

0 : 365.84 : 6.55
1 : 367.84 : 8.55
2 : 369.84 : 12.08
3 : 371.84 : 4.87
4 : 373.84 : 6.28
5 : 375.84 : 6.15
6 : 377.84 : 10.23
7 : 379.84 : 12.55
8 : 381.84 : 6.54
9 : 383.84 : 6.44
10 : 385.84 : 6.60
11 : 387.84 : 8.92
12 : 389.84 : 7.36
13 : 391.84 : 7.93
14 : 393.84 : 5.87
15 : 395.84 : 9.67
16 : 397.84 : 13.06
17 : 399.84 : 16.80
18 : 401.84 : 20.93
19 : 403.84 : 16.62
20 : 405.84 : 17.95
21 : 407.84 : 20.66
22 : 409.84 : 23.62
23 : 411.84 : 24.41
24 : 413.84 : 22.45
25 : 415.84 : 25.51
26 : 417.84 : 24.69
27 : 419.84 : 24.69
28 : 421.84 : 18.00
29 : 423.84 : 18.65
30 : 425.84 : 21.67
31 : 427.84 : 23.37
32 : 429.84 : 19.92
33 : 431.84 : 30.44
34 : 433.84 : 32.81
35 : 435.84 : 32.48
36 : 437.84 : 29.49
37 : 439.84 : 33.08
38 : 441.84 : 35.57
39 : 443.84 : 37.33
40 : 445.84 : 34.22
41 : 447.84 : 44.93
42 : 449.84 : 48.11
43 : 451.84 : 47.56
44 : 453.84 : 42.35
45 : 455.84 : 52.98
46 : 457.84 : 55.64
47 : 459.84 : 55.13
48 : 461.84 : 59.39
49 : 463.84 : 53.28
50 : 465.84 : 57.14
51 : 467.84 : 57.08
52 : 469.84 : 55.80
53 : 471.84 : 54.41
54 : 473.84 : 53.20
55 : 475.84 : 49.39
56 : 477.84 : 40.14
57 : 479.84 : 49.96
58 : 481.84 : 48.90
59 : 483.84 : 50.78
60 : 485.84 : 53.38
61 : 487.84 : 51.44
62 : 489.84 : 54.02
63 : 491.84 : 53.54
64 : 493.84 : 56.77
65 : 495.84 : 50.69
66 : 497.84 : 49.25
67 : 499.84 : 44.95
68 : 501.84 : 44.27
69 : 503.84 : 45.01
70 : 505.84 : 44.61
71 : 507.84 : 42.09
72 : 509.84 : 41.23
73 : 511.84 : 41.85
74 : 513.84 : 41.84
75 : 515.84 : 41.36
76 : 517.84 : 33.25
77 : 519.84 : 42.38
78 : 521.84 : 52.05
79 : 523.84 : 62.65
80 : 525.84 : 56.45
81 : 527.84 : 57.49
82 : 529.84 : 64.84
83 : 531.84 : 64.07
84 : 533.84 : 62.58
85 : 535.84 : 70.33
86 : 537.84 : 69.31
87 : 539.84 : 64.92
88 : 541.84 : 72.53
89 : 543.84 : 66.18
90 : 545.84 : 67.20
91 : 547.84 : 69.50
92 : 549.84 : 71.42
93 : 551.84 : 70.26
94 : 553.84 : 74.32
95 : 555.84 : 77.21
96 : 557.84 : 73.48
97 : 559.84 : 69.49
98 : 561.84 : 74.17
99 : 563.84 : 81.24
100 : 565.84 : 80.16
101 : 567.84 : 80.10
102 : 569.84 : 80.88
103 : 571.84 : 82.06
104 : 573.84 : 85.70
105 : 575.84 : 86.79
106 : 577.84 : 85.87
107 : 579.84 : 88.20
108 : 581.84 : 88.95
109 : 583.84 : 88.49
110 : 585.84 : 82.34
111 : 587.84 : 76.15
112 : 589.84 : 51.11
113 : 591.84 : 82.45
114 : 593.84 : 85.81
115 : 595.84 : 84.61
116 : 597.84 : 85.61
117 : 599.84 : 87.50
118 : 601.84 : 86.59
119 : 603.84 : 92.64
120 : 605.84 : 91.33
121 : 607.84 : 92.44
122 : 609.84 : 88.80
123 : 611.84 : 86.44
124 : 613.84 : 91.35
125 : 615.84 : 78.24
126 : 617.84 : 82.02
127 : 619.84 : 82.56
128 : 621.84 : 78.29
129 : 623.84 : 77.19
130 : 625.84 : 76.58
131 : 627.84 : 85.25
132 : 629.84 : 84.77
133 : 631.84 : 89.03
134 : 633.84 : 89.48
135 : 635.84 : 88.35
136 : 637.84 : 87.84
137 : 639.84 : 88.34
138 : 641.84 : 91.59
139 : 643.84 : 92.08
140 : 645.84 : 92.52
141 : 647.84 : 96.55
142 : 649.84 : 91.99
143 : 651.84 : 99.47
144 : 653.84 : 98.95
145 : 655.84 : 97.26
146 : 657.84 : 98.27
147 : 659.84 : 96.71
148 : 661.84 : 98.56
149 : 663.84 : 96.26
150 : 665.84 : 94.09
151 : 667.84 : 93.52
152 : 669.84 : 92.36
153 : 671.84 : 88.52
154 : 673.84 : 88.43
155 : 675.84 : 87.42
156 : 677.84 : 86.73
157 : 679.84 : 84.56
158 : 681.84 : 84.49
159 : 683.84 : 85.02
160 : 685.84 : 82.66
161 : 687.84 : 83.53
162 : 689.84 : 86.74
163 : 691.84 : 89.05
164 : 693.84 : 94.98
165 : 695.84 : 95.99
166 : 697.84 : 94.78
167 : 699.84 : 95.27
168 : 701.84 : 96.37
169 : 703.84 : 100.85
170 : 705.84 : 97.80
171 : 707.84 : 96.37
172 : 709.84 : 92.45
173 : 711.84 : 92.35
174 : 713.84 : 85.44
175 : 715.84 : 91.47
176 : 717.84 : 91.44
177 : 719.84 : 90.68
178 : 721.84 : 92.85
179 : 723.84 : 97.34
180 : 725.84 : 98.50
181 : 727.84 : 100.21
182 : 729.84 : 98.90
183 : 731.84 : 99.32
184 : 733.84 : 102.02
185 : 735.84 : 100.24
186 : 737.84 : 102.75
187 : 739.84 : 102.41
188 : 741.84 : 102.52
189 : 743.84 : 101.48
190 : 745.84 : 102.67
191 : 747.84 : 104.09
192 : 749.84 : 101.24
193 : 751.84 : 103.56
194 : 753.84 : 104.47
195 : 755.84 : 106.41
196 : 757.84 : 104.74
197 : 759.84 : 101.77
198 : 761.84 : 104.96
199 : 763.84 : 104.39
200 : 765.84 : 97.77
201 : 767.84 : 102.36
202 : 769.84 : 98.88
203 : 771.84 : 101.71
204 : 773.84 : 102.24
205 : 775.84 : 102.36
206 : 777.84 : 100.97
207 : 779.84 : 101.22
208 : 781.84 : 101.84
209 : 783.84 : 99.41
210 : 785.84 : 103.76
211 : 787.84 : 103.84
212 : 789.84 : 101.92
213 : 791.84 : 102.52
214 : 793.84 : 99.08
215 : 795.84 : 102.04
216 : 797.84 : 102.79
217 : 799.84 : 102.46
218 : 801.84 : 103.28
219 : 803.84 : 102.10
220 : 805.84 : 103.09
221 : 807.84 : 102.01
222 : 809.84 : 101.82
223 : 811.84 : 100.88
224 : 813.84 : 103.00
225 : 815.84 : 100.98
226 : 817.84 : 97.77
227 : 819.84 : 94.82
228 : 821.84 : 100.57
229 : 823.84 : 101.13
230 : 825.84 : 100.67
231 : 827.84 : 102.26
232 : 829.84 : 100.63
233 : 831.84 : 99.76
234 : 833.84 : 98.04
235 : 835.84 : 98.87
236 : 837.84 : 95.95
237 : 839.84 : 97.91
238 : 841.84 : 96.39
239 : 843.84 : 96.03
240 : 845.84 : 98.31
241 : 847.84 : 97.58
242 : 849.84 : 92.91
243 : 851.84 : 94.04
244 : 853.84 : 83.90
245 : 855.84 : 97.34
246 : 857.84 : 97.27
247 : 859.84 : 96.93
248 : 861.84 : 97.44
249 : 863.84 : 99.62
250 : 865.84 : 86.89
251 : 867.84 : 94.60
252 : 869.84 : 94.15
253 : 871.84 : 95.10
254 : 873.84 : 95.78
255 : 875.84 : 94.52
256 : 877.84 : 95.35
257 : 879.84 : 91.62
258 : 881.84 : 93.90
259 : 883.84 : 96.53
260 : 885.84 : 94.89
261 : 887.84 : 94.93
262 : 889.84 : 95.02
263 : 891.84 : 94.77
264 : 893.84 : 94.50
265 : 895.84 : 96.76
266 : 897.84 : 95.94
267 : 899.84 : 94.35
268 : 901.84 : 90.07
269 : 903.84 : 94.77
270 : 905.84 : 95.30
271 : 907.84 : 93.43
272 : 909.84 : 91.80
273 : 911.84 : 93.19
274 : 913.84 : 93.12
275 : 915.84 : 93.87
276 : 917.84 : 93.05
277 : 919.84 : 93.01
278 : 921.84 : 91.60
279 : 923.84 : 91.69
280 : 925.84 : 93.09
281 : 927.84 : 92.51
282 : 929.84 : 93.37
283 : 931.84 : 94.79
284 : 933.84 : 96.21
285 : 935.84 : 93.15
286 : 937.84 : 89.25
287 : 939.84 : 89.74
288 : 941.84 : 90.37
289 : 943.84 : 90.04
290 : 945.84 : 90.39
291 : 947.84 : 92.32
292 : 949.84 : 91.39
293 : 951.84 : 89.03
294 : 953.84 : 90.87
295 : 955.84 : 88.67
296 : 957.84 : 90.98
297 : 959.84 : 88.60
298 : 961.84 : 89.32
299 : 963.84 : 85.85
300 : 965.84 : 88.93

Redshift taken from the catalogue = 0.000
